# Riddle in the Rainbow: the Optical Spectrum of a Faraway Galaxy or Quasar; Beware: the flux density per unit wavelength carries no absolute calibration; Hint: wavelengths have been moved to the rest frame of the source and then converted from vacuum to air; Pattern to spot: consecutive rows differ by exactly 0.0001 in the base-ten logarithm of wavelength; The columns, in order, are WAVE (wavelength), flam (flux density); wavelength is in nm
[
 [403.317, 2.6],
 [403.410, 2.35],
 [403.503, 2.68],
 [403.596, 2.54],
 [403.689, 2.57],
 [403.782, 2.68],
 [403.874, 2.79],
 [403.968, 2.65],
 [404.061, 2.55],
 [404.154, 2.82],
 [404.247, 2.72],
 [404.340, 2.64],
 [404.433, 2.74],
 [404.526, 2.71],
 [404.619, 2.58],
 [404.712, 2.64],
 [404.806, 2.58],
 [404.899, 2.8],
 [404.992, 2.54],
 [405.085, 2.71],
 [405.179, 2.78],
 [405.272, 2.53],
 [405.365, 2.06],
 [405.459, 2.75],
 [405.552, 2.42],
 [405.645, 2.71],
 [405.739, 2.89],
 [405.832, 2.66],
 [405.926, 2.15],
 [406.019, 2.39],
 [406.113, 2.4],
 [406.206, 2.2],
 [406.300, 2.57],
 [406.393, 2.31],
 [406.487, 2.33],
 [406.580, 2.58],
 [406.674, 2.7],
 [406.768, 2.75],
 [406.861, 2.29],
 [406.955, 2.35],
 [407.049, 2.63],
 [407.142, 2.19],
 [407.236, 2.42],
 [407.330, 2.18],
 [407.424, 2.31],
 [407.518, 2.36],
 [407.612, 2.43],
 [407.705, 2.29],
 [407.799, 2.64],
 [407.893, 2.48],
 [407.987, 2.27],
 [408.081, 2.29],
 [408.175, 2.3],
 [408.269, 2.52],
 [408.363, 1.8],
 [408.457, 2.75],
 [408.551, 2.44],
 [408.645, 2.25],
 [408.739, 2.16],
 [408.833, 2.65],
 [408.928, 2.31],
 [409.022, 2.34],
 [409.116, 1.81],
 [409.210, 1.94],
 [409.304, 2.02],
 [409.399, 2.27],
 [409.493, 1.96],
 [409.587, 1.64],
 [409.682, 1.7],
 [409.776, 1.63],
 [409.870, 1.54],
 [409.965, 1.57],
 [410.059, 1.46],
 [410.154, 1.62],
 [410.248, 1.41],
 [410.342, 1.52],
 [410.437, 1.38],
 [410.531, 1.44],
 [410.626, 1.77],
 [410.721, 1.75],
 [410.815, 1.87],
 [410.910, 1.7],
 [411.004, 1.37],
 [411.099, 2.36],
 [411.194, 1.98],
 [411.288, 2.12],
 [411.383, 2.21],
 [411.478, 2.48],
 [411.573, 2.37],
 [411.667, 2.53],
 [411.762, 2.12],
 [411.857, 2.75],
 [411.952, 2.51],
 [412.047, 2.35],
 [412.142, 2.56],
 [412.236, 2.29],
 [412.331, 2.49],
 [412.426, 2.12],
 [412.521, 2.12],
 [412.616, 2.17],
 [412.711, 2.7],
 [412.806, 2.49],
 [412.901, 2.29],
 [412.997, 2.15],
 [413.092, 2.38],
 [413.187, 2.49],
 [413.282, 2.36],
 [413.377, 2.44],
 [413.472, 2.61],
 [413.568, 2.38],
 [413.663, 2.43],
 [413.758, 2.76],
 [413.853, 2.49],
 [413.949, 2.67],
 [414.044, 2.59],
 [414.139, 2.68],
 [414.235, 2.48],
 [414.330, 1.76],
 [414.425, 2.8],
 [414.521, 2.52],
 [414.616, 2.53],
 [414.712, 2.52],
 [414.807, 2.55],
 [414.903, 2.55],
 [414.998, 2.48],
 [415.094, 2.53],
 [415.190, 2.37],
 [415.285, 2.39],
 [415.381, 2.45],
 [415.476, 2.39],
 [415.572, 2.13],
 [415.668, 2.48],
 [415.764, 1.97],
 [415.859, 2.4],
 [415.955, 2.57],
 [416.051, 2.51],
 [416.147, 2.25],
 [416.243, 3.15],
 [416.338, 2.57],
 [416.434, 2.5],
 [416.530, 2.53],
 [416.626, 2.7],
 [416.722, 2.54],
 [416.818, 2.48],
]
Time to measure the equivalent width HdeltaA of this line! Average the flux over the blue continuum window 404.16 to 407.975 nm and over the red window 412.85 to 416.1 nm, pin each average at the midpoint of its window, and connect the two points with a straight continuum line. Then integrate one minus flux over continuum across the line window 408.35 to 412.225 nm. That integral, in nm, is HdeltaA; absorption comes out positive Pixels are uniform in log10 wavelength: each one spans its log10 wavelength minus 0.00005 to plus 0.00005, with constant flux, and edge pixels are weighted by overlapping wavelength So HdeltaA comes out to 0.724 nm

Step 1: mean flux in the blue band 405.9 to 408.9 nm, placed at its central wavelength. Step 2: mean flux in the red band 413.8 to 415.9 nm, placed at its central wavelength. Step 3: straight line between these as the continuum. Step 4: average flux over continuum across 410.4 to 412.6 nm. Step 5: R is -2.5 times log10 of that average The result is 0.14 mag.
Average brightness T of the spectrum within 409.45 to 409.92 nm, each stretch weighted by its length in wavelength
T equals 1.69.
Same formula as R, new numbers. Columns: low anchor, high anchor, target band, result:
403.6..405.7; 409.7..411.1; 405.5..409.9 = -0.11 mag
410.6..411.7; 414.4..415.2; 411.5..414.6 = -0.06 mag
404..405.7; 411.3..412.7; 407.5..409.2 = 0.08 mag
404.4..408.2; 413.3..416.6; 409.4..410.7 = 0.47 mag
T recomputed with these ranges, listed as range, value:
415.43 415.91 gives 2.27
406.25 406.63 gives 2.45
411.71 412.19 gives 2.46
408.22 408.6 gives 2.38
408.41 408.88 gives 2.45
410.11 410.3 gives 1.52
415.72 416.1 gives 2.37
